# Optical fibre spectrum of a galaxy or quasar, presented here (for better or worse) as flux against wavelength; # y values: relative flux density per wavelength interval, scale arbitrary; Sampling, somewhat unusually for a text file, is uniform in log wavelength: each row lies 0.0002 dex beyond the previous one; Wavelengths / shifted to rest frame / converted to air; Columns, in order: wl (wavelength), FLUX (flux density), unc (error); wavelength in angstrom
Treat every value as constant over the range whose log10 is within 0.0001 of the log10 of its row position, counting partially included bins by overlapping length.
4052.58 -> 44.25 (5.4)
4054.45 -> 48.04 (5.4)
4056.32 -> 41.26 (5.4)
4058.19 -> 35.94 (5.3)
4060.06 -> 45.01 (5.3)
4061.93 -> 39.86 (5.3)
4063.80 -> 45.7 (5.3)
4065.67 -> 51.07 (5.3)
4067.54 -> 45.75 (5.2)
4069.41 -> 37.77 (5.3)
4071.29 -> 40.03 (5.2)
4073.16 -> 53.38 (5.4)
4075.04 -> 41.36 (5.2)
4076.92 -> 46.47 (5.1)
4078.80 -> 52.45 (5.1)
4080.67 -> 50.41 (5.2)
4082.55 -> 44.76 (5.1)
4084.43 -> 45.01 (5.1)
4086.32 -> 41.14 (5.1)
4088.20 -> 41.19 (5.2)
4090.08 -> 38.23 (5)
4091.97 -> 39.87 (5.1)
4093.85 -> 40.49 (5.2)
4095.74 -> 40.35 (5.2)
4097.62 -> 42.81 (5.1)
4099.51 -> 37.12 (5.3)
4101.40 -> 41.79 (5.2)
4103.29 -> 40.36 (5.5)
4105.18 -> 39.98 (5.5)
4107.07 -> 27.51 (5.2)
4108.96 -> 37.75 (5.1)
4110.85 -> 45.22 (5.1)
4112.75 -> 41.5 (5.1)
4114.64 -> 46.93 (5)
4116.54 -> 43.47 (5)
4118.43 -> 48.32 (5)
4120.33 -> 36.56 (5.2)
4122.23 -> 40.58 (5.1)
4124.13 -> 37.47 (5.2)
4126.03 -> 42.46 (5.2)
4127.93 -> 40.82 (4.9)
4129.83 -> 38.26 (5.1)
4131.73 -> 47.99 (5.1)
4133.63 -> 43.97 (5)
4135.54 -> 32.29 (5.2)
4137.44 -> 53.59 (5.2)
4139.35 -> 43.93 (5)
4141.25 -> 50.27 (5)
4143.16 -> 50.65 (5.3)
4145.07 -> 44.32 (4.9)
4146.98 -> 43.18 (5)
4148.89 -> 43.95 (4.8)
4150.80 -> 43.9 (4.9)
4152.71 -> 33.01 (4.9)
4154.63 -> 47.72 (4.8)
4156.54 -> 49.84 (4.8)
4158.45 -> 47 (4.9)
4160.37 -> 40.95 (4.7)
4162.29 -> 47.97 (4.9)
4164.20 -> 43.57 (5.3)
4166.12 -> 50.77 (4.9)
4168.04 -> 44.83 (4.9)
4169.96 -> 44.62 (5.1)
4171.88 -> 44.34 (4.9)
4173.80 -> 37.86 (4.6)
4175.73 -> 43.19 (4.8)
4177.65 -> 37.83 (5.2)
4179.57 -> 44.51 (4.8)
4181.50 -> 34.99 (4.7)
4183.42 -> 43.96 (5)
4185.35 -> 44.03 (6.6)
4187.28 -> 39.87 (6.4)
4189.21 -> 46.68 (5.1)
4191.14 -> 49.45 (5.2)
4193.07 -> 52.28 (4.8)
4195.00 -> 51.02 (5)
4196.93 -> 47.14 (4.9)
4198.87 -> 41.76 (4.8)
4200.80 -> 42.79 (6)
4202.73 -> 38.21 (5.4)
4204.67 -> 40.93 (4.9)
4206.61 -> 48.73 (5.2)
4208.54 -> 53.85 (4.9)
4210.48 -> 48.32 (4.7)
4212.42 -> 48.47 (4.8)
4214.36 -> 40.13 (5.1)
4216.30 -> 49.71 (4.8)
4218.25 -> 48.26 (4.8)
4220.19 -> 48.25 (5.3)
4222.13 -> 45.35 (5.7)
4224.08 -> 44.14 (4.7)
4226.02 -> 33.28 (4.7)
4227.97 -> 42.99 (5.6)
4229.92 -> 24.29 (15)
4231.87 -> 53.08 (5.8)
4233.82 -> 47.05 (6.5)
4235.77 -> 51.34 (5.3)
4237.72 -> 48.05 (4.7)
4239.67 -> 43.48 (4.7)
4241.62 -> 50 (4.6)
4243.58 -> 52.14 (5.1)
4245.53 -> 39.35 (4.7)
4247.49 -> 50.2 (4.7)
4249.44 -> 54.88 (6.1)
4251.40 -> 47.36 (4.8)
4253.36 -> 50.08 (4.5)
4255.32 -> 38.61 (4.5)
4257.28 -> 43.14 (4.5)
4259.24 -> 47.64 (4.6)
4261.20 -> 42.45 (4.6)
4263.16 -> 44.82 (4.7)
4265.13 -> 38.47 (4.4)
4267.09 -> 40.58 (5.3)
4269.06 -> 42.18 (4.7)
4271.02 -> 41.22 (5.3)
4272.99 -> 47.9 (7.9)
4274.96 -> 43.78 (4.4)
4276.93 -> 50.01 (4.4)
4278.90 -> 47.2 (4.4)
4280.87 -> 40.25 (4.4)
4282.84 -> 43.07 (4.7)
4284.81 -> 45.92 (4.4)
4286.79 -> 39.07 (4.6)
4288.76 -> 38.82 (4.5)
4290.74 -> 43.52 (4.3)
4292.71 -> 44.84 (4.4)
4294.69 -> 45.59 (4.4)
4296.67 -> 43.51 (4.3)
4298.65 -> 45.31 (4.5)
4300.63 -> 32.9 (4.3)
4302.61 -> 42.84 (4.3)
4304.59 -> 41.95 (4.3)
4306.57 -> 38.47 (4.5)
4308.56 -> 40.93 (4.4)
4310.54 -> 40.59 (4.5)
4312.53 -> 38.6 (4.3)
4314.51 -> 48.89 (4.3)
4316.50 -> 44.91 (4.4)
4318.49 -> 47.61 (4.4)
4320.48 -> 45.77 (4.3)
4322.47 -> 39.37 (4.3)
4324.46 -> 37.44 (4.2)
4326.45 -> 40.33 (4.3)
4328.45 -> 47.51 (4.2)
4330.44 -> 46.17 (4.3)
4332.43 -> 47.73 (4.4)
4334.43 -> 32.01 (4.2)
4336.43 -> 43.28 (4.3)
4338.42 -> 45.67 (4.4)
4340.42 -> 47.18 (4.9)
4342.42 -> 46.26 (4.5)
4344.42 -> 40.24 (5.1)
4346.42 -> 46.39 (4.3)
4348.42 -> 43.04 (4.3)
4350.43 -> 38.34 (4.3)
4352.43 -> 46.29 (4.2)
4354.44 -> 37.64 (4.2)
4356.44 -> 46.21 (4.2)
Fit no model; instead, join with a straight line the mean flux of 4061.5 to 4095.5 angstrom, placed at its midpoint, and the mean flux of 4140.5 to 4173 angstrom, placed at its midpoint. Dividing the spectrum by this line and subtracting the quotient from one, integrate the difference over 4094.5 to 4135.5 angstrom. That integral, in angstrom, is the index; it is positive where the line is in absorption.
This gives 3.54 angstrom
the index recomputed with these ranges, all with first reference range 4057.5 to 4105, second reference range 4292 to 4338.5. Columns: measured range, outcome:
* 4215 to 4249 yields -2.2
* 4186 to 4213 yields -2.2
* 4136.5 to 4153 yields -1.0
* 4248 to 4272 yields -1.0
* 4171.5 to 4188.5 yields 0.7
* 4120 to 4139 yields 0.6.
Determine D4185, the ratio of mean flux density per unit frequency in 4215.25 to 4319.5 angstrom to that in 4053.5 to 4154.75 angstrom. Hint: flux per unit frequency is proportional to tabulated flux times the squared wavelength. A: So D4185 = 1.1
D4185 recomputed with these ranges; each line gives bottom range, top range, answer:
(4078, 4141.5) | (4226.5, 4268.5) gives 1.14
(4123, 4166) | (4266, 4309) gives 1.04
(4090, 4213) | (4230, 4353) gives 1.08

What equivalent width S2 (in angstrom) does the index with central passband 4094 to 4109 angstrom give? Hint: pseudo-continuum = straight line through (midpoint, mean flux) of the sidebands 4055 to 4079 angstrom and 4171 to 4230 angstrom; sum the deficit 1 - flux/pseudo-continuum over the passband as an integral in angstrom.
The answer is 1.9 angstrom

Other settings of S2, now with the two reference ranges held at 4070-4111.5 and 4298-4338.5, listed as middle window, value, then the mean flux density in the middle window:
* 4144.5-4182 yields -1.2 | 43.5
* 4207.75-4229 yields -1.7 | 45.6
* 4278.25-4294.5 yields -0.3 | 42.9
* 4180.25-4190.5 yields 0.0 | 42.2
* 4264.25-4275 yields 0.0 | 42.3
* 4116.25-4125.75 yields 0.2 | 41.2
